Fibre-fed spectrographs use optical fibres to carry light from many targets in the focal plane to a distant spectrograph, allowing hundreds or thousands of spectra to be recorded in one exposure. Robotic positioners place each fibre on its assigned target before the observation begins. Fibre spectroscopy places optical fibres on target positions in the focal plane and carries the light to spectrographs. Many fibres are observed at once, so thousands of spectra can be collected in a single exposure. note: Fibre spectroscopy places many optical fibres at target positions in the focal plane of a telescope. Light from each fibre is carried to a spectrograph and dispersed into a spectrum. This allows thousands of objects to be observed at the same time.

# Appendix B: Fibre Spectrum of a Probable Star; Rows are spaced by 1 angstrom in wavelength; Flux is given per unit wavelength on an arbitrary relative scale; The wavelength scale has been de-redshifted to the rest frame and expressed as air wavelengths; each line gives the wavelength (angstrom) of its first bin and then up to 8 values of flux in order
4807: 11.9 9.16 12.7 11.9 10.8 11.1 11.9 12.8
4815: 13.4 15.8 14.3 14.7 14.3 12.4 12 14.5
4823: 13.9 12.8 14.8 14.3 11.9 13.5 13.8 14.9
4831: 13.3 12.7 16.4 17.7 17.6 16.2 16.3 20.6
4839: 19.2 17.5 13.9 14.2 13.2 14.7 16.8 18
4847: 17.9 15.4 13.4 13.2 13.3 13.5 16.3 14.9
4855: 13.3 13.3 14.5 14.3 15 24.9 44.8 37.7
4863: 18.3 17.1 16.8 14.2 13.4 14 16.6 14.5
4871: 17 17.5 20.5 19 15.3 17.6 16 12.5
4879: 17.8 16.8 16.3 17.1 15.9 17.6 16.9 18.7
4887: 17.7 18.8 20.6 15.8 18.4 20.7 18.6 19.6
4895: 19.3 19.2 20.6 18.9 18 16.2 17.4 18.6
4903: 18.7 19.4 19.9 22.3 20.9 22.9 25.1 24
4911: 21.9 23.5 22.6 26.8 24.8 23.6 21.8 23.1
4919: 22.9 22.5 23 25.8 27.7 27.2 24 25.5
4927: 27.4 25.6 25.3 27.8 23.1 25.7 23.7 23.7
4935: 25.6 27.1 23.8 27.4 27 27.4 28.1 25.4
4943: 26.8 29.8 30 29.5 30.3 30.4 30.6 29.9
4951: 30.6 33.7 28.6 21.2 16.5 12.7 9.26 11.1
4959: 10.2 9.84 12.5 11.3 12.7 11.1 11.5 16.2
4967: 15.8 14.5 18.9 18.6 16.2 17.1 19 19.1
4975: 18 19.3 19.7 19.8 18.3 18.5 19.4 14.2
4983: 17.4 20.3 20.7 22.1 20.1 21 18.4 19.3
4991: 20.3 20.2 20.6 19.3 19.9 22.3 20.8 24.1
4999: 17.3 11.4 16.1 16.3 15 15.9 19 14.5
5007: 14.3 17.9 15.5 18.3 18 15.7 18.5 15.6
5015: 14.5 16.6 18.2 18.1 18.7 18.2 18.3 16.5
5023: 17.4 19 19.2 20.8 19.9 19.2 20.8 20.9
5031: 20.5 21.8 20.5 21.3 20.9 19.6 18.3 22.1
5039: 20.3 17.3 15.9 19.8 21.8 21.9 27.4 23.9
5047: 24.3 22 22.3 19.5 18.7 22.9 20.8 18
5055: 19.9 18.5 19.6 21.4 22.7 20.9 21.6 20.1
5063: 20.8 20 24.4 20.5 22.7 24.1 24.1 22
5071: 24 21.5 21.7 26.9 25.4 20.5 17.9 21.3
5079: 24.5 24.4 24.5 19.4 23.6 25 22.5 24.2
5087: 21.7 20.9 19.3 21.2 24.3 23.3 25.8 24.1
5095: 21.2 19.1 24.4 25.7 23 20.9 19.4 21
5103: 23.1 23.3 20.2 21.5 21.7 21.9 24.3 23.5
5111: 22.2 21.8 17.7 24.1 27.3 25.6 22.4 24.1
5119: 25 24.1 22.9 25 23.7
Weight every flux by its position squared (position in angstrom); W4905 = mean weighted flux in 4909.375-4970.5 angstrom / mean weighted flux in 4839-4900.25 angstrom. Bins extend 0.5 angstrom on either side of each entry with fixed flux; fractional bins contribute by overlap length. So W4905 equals 1.3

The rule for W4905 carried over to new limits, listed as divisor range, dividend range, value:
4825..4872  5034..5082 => 1.41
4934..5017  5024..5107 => 1.14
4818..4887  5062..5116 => 1.51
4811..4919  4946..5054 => 1.15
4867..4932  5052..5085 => 1.15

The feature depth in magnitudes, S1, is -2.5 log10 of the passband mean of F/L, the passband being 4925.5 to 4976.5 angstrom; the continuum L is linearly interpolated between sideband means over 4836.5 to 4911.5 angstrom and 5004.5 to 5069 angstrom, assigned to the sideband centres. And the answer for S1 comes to -0.161 mag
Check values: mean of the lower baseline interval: 18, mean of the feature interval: 21.8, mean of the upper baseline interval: 19.8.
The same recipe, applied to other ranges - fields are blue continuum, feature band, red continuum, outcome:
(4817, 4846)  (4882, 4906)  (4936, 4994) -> -0.061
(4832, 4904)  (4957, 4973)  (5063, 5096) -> 0.391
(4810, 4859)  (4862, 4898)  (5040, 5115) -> -0.109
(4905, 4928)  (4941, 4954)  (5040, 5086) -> -0.235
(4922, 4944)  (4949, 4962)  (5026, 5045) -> 0.293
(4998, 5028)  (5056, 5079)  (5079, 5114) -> -0.070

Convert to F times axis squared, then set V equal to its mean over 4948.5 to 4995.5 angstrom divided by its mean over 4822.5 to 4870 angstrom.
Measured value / 1.2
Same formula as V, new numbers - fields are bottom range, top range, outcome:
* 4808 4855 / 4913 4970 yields 1.65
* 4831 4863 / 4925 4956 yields 1.59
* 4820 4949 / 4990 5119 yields 1.12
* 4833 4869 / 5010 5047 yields 1.21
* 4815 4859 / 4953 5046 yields 1.29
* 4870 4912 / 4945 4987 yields 1.05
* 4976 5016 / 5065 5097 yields 1.29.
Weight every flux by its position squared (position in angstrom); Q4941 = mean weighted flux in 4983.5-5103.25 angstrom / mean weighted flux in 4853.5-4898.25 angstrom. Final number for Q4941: 1.2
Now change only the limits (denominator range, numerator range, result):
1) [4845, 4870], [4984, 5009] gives 1.12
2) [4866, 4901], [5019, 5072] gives 1.27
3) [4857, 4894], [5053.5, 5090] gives 1.29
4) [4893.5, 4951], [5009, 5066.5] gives 0.86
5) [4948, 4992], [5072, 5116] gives 1.29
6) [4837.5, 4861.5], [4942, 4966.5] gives 1.28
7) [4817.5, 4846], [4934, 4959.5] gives 1.74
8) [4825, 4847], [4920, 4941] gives 1.71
